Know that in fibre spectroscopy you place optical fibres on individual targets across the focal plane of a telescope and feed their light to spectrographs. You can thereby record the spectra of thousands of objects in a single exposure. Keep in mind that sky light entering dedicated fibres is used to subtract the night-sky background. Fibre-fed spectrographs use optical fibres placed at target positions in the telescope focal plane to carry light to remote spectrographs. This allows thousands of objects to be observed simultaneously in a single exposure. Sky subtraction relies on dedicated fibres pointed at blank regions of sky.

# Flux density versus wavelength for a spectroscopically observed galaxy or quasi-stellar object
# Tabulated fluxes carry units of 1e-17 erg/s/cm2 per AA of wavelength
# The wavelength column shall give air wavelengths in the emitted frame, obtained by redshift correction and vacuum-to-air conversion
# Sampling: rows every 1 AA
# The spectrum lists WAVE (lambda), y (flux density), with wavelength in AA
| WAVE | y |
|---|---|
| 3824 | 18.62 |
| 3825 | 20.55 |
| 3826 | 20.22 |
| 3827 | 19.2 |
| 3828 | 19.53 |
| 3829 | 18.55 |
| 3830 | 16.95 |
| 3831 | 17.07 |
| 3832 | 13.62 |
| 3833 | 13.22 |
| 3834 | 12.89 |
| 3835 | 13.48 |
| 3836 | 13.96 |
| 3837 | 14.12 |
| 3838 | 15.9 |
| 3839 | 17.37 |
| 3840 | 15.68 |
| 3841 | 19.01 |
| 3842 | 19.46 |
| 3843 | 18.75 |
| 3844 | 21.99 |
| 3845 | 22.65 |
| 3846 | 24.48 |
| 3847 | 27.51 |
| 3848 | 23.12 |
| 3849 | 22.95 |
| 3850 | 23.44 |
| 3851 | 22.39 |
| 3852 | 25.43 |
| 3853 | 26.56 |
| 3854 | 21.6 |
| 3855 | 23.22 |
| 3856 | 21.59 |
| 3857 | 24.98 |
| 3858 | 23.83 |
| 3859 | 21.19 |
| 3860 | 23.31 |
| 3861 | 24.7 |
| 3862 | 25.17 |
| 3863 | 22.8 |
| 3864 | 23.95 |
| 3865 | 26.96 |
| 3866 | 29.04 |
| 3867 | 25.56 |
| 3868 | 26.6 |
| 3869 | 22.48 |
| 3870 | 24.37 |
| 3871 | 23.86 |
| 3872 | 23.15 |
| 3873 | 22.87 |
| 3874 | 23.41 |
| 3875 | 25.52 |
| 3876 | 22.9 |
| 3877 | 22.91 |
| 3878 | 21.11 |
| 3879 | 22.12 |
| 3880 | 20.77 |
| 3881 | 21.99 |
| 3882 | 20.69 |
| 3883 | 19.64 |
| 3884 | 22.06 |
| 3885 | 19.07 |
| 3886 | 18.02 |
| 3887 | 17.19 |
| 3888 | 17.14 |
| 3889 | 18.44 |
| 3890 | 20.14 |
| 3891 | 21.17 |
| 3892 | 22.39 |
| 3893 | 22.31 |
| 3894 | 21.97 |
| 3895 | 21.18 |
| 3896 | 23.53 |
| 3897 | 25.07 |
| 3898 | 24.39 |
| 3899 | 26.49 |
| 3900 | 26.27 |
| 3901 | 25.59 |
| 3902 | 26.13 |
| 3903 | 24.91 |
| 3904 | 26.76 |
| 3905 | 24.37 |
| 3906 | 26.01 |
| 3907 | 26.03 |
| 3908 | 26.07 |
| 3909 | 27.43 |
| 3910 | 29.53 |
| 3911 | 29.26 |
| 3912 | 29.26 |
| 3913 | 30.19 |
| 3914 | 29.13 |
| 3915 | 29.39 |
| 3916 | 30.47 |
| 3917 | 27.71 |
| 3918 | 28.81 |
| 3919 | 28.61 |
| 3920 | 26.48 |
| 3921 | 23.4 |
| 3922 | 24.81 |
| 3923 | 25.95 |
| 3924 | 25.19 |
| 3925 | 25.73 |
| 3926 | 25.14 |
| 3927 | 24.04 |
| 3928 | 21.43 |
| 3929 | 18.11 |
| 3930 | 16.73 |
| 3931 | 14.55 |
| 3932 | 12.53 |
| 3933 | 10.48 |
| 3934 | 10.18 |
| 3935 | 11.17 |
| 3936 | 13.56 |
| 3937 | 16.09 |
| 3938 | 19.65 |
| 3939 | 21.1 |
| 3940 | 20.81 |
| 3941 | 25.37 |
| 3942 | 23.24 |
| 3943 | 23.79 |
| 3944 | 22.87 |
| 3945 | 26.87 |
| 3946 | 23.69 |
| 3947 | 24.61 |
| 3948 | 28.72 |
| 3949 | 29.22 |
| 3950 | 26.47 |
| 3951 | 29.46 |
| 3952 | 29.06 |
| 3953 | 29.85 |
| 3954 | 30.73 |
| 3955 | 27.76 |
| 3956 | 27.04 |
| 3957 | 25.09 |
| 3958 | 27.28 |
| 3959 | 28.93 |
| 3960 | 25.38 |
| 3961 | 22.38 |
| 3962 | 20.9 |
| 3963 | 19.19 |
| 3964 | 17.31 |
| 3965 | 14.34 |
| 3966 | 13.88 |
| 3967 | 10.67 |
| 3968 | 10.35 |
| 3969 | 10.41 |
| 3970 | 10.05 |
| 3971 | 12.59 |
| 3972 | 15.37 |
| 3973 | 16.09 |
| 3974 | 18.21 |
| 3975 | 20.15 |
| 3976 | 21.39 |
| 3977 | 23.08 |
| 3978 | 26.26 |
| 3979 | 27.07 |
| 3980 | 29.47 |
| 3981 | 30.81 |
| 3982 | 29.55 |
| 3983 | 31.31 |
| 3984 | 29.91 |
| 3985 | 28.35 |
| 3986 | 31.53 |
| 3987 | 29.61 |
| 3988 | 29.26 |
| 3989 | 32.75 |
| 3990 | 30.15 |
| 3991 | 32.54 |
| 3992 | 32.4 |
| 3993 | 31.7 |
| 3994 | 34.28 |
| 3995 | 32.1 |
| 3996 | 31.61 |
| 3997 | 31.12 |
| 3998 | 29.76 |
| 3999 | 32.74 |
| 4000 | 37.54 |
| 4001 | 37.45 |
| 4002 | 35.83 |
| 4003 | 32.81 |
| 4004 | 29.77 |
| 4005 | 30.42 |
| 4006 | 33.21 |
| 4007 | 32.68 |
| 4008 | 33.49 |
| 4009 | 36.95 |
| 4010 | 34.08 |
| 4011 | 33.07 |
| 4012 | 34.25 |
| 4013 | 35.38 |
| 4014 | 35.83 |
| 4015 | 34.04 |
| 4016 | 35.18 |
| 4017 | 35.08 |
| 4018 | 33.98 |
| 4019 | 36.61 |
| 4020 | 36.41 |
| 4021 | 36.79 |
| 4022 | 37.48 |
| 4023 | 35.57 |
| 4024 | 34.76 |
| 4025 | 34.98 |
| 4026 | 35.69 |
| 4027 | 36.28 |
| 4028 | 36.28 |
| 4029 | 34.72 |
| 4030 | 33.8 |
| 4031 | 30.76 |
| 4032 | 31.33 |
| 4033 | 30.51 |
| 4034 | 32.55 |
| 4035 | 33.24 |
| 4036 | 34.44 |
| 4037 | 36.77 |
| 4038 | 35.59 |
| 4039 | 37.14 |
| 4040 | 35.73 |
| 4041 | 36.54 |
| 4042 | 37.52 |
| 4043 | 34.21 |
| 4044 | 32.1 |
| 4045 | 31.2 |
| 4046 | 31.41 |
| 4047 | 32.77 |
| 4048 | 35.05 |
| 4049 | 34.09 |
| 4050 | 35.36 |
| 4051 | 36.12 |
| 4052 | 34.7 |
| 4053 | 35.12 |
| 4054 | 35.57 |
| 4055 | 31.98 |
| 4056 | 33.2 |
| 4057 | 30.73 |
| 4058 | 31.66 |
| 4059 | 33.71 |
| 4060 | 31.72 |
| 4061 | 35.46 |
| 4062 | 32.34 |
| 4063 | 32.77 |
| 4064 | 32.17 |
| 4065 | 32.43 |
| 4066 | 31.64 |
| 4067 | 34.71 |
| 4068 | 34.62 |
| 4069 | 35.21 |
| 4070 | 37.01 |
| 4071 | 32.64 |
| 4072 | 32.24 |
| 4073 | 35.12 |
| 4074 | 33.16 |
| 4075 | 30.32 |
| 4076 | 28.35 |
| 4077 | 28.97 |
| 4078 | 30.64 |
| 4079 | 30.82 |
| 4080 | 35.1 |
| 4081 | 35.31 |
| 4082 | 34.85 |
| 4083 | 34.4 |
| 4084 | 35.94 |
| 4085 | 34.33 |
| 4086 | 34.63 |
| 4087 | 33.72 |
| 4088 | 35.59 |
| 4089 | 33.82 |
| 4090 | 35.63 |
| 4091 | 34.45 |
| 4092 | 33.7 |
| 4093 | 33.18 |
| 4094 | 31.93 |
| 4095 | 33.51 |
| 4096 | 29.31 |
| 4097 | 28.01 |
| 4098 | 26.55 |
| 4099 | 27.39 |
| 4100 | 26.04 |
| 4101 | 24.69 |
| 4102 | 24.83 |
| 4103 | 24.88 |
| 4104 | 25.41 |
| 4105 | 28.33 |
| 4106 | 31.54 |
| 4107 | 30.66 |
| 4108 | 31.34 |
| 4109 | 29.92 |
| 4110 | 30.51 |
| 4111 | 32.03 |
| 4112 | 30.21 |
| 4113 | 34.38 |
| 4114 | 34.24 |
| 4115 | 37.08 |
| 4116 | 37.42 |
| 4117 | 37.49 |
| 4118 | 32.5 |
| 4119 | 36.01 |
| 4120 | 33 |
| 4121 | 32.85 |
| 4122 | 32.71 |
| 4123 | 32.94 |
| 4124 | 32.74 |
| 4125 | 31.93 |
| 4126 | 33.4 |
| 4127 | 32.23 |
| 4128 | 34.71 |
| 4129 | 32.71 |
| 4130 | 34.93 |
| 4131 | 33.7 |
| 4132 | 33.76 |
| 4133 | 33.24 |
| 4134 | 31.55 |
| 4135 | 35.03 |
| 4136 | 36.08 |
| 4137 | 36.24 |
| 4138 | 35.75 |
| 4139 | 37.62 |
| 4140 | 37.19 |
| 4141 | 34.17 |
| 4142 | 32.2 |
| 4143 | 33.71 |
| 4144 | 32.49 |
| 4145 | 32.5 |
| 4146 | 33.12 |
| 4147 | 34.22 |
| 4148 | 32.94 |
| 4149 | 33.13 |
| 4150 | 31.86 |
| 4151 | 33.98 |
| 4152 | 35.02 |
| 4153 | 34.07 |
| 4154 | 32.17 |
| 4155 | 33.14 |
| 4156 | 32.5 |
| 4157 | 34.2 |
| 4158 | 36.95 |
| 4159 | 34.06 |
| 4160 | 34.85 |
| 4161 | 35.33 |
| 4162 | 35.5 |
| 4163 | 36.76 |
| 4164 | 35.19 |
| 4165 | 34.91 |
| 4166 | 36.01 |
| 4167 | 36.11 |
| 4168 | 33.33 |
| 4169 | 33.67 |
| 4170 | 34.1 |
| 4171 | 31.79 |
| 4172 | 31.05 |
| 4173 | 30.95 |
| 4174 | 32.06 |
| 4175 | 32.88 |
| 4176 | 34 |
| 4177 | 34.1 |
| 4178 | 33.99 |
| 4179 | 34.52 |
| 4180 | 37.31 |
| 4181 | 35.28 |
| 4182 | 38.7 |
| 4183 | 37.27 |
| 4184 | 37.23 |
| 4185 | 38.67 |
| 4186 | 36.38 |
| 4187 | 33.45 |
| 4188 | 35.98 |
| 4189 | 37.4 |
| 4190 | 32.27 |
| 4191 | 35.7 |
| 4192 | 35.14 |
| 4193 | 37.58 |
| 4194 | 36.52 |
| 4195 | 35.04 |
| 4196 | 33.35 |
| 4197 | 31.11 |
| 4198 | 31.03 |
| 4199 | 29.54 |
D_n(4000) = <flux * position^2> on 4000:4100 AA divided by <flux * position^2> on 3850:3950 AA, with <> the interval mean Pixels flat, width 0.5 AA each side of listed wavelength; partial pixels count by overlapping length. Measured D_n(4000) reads 1.56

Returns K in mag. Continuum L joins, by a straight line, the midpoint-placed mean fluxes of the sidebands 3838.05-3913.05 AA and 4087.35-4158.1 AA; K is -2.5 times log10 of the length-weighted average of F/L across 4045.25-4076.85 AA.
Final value -0.10 mag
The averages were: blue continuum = 23.3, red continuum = 32.6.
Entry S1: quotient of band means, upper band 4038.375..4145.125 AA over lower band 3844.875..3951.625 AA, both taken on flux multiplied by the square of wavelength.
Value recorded 1.55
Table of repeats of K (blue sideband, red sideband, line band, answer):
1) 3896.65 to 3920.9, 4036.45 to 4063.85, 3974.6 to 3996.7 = 0.06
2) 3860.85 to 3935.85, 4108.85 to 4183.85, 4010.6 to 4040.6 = -0.21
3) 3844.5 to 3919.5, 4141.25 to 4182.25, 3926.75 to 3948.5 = 0.32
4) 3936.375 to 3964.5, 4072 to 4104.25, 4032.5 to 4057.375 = -0.17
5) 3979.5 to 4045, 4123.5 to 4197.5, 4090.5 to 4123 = 0.10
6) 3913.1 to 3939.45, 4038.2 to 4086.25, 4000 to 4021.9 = -0.19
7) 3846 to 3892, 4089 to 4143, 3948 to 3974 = 0.23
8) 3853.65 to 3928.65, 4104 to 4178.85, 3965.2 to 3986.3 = 0.29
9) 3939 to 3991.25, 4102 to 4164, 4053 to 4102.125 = -0.08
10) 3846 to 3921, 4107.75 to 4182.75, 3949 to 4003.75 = 0.07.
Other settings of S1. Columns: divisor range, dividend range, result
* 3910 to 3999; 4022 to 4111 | 1.43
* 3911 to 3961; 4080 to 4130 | 1.46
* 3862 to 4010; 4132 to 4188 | 1.56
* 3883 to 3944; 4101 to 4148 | 1.60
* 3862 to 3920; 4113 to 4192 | 1.61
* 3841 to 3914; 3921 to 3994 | 1.02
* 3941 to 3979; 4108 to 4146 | 1.66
